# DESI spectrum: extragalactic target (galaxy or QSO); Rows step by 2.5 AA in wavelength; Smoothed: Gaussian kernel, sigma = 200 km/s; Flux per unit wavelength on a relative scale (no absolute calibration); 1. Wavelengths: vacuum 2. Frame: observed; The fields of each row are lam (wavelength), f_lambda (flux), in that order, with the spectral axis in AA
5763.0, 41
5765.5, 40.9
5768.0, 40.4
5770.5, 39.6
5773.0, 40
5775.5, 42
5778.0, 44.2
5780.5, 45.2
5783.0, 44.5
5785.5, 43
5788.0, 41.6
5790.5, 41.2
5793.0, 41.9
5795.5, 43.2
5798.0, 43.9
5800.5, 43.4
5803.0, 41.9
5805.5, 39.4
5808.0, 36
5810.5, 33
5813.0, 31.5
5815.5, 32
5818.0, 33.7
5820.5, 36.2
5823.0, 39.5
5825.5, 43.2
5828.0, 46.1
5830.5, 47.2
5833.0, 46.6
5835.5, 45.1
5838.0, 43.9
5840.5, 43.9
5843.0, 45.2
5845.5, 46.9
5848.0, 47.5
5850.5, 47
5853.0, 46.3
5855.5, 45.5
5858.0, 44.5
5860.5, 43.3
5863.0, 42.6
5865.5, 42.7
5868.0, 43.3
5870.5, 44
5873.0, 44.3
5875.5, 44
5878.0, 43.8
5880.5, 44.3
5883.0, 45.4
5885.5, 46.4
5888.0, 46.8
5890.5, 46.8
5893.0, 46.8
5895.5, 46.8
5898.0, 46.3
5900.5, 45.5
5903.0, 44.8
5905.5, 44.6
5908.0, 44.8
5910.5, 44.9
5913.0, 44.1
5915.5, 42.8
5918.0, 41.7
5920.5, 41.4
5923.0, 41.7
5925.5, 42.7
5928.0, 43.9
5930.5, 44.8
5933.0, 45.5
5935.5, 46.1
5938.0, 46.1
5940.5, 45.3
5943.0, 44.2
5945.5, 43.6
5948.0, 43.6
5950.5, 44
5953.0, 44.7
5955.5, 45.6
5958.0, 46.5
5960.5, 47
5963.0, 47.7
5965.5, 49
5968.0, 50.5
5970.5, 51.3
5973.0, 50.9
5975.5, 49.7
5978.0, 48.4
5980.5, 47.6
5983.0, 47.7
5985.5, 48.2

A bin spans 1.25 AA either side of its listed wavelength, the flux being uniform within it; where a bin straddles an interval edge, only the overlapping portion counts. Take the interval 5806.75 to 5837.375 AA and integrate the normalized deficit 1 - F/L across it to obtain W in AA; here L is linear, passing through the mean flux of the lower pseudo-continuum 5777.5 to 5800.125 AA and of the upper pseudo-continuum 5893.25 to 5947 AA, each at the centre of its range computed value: 2.97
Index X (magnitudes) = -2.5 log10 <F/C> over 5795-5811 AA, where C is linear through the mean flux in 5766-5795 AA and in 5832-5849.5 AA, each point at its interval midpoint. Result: 0.08 mag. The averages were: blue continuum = 42.1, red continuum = 45.6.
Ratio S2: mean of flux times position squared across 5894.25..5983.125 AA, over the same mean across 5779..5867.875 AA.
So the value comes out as 1.12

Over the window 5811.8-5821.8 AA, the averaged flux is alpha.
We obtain 33.4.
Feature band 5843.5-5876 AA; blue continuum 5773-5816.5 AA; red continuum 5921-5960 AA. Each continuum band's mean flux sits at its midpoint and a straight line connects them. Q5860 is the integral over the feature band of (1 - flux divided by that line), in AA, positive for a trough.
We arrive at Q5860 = -1.9 AA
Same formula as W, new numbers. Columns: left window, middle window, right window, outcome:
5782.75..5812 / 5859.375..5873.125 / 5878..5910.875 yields 0.3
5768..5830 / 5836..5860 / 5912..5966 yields -2.1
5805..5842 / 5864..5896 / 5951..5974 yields -1.3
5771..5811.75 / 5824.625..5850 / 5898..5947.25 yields -1.9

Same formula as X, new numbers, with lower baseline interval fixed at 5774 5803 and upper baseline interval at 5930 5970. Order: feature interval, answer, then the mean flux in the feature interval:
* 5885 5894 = -0.04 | 46.7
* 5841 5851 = -0.06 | 46.4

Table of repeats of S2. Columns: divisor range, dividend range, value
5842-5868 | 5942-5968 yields 1.05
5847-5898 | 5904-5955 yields 1.00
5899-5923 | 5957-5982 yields 1.14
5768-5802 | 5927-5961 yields 1.12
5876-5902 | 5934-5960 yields 1.00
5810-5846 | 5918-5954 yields 1.11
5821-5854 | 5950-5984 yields 1.11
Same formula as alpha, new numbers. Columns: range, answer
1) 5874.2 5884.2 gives 44.4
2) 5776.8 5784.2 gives 44.6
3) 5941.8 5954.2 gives 44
